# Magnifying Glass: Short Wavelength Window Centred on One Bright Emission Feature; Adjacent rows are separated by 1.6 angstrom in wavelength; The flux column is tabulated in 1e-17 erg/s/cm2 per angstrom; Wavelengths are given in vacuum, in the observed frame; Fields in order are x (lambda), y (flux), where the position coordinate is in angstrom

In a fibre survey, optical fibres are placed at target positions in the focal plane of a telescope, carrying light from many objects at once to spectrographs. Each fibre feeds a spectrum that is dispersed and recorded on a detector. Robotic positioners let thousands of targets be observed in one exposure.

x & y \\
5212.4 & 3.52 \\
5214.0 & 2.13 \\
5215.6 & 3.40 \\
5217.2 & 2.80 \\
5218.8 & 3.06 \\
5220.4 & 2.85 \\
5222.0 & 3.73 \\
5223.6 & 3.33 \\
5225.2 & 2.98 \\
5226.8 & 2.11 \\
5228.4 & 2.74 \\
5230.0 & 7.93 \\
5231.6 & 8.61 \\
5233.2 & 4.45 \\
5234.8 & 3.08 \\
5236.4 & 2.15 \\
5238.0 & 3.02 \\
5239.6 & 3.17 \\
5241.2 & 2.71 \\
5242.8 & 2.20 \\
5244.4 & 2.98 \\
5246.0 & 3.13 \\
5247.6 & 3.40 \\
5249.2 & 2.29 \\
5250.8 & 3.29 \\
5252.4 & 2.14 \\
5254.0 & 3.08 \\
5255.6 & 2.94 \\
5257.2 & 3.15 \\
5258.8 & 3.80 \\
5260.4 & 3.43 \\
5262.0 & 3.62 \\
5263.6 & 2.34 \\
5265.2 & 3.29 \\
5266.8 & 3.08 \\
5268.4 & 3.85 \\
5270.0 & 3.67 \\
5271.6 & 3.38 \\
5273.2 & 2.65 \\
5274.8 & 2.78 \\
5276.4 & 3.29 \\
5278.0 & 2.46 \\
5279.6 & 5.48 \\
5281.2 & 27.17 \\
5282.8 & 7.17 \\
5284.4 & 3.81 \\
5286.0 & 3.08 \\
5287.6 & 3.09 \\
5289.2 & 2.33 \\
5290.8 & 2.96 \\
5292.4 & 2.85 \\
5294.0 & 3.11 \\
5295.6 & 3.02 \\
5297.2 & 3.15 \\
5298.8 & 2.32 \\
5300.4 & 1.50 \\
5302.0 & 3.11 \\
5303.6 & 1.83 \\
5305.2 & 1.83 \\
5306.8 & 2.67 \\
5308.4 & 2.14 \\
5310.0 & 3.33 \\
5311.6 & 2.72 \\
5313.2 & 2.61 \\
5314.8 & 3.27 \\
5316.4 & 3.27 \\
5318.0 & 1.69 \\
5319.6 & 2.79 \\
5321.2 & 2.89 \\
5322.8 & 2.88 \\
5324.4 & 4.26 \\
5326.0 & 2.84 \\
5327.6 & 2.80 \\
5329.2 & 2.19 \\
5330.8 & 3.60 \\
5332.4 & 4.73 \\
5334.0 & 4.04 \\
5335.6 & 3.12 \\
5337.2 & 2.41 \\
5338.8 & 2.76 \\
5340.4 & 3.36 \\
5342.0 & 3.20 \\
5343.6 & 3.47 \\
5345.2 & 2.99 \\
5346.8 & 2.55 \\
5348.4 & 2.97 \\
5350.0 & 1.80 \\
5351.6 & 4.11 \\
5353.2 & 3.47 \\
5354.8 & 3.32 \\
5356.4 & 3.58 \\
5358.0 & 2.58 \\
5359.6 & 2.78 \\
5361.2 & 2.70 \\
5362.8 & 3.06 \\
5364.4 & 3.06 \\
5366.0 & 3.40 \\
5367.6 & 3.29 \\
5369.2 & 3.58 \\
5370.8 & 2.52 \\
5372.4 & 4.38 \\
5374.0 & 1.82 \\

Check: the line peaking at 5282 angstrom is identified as [O III]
